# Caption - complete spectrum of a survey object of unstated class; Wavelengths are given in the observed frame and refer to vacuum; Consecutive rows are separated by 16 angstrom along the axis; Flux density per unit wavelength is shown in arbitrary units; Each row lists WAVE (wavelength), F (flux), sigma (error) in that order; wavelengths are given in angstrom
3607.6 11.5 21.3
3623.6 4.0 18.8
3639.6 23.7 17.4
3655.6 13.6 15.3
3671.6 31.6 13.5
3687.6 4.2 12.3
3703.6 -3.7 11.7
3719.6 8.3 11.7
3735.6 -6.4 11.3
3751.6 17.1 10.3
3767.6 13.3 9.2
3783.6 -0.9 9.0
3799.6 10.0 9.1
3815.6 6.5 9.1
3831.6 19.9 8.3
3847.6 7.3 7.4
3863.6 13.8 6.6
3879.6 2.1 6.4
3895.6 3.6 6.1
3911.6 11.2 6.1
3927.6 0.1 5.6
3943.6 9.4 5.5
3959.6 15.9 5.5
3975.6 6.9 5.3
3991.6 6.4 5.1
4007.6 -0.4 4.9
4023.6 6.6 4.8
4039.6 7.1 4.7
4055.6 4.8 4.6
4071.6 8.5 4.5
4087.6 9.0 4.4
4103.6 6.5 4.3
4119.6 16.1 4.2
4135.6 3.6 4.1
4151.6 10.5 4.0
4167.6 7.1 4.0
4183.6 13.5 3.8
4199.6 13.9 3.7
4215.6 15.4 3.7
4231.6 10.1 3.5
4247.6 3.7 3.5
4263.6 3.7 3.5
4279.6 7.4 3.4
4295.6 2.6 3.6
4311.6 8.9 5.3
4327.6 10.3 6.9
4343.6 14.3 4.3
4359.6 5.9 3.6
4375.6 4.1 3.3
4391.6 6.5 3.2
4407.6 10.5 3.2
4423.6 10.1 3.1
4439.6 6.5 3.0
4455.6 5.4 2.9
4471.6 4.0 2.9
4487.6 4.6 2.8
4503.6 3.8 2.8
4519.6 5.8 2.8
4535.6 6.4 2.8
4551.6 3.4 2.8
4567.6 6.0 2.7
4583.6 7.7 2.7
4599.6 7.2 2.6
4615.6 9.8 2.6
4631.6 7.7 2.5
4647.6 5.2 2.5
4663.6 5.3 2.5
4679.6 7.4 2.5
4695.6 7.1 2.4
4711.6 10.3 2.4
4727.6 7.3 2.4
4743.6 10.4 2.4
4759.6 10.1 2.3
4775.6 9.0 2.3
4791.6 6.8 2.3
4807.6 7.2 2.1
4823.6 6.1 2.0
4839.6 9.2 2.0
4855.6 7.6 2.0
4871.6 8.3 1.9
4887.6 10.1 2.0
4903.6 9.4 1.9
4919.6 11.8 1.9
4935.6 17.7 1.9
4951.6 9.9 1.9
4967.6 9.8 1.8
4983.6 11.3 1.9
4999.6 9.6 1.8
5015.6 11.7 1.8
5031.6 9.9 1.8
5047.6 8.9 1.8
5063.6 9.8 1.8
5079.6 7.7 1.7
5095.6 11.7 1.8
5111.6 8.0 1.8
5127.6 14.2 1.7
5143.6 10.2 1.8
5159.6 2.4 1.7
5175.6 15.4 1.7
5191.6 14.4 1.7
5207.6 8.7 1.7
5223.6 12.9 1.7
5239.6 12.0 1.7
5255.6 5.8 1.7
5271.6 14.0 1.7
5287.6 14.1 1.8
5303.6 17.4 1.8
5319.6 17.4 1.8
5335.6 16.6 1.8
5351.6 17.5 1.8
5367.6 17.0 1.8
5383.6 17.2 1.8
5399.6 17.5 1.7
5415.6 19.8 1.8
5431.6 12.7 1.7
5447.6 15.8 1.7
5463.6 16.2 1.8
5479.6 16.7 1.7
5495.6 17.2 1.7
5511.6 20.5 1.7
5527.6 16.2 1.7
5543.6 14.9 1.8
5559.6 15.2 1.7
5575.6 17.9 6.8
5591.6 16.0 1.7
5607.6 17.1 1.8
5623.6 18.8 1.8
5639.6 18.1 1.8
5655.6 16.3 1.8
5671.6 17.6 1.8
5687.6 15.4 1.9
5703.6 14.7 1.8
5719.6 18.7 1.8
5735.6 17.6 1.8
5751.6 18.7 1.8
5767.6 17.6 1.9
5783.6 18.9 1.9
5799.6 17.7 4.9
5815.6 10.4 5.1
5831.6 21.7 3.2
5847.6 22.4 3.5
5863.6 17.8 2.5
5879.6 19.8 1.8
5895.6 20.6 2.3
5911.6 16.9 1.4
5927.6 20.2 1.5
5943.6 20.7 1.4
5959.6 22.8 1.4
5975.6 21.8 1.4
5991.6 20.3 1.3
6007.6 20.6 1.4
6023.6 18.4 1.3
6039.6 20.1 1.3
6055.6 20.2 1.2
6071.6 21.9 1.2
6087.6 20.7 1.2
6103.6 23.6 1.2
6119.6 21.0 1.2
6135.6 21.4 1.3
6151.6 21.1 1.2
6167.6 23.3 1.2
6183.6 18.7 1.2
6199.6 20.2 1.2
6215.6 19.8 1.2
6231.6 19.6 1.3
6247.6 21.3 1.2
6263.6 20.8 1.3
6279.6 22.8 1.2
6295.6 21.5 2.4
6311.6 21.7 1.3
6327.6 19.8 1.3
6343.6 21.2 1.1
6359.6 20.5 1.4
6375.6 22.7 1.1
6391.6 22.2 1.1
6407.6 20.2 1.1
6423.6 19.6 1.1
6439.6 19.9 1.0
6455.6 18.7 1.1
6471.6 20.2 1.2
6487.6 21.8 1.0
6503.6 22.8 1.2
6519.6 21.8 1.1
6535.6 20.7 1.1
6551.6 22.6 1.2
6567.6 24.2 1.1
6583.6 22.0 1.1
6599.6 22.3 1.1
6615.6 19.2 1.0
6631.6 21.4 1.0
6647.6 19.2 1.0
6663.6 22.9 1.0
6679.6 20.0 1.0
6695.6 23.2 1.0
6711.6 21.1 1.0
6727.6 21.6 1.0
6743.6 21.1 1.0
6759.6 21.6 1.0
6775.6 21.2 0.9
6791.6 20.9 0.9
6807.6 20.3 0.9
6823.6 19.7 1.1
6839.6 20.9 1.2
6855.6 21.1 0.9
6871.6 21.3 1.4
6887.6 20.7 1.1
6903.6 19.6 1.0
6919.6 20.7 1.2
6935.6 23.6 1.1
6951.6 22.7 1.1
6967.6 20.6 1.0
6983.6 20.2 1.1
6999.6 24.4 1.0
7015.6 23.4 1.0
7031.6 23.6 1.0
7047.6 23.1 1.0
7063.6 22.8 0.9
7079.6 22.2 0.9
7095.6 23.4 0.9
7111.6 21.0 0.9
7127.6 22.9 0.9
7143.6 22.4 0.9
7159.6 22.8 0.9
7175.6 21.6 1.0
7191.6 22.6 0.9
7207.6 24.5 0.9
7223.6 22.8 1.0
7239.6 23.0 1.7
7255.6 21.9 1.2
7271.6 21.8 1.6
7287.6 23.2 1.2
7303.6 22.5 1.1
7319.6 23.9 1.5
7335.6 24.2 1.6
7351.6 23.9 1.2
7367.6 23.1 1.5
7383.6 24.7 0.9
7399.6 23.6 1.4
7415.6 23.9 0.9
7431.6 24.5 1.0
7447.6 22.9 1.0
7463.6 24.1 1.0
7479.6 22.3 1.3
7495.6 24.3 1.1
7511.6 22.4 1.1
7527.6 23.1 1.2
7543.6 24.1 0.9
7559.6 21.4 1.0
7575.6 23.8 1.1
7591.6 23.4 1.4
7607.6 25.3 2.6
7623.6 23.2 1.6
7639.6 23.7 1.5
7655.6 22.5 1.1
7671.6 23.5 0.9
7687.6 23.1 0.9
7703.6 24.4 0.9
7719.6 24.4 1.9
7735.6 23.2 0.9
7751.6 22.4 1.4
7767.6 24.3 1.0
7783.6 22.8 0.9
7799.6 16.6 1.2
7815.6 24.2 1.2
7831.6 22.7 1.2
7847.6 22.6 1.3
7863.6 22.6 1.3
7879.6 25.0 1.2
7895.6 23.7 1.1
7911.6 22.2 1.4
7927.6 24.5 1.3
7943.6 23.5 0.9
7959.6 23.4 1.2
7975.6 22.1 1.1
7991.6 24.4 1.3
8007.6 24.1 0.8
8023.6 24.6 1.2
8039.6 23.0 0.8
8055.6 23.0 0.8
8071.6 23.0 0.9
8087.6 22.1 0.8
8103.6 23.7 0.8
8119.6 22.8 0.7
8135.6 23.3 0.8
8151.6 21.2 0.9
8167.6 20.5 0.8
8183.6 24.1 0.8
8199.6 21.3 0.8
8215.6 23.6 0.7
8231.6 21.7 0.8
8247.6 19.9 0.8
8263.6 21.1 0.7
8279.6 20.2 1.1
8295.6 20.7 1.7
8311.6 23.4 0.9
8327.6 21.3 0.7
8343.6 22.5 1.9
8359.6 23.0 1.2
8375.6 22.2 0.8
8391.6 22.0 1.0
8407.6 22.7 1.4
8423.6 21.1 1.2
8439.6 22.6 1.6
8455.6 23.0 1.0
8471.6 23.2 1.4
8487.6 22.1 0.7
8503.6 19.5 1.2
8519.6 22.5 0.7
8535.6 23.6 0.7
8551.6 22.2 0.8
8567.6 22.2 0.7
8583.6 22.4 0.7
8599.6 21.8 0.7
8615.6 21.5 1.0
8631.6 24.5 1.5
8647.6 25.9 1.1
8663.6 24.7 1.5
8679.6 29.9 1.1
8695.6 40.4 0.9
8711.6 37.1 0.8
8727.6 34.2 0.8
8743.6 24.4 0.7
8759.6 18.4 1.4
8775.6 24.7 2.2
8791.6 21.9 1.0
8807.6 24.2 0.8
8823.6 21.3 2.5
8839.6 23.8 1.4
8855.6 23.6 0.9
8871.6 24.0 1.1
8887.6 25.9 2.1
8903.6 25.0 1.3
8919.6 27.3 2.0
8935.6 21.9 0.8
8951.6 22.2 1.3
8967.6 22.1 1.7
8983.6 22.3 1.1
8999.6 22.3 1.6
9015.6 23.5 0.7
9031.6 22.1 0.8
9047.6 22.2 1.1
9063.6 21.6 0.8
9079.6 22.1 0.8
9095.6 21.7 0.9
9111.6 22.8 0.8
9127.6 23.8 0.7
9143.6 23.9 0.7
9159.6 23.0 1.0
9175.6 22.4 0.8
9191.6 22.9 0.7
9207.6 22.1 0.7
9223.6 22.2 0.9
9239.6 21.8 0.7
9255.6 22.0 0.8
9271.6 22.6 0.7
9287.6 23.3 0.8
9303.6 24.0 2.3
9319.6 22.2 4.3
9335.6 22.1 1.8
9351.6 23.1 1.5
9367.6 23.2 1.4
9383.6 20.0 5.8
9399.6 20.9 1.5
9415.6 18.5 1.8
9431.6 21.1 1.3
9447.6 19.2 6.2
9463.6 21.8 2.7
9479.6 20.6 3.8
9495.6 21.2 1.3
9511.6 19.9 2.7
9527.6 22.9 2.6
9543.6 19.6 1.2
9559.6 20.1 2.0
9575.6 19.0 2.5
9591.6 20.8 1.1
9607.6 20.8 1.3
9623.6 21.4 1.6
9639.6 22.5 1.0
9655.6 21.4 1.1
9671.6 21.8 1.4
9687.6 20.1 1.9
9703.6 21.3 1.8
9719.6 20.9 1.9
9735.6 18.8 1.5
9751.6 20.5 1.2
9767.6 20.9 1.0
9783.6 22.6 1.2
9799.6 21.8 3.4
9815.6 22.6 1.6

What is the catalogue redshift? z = 0.324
